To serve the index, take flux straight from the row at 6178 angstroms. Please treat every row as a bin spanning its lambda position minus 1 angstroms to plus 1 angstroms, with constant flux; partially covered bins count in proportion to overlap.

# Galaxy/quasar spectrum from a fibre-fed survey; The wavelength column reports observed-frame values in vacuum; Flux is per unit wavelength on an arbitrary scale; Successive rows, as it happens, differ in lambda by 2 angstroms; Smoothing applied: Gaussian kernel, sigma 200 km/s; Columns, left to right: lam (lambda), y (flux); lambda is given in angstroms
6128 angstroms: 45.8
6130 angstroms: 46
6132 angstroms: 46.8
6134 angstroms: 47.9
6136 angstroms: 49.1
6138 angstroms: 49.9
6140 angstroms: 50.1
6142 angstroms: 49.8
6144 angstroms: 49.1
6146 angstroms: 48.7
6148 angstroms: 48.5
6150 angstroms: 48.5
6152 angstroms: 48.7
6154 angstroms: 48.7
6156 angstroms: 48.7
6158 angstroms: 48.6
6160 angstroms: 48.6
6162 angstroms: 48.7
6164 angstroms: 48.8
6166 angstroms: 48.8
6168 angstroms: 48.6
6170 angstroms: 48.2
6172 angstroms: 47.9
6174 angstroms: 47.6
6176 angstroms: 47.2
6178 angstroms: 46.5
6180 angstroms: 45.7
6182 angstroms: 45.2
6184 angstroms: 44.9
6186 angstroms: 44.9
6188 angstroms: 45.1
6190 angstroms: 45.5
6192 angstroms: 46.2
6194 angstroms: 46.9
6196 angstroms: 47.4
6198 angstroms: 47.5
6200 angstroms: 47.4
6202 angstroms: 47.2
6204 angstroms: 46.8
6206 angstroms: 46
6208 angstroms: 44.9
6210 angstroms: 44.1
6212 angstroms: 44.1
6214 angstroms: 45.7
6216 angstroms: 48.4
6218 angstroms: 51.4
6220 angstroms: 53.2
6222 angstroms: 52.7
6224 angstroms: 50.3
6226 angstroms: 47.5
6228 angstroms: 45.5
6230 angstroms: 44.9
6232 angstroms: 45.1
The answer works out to 46.5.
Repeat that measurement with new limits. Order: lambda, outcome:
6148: 48.5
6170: 48.2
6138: 49.9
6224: 50.3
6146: 48.7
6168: 48.6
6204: 46.8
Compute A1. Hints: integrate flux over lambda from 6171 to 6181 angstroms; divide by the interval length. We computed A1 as 47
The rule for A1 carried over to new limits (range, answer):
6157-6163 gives 48.6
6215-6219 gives 49.9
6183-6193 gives 45.3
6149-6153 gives 48.6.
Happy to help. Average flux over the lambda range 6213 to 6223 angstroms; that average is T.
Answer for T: 50.3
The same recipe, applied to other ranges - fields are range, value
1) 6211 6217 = 46.1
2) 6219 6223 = 53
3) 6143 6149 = 48.8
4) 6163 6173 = 48.5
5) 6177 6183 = 45.8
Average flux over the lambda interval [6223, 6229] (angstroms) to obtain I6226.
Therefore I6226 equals 47.8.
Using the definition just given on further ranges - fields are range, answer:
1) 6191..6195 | 46.5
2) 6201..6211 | 45.8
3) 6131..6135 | 47.3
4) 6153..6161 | 48.6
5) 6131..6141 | 48.8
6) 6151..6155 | 48.7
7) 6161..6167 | 48.8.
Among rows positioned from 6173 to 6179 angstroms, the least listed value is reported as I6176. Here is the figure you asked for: 46.5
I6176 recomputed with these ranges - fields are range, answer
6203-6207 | 46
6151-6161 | 48.6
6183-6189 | 44.9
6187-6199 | 45.1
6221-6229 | 45.5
